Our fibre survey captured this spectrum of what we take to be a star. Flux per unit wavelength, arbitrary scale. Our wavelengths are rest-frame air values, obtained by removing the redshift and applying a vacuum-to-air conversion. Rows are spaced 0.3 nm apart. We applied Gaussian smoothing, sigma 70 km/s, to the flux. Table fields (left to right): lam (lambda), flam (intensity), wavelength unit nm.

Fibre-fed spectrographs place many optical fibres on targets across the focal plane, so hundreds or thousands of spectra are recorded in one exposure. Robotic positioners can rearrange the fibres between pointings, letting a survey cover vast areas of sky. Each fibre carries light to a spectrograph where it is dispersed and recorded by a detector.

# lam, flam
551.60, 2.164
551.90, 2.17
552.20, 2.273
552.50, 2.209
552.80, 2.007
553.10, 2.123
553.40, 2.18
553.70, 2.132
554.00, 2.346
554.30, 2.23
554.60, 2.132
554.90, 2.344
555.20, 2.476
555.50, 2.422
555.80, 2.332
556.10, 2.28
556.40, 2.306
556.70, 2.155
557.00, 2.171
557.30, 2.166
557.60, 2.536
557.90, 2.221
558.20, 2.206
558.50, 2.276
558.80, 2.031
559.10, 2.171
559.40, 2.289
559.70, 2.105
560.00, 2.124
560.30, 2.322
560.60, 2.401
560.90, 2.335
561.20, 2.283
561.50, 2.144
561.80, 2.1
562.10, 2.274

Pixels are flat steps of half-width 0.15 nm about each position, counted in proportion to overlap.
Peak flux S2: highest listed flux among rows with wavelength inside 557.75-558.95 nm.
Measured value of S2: 2.276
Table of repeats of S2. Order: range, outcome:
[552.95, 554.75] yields 2.346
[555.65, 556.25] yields 2.332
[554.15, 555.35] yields 2.476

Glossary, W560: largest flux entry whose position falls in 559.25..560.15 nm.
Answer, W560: 2.289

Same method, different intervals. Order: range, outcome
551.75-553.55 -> 2.273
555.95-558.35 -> 2.536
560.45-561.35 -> 2.401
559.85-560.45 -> 2.322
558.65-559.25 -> 2.171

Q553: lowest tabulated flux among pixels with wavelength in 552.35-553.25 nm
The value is 2.007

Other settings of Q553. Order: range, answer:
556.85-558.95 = 2.031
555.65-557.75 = 2.155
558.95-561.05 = 2.105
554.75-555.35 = 2.344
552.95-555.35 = 2.123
